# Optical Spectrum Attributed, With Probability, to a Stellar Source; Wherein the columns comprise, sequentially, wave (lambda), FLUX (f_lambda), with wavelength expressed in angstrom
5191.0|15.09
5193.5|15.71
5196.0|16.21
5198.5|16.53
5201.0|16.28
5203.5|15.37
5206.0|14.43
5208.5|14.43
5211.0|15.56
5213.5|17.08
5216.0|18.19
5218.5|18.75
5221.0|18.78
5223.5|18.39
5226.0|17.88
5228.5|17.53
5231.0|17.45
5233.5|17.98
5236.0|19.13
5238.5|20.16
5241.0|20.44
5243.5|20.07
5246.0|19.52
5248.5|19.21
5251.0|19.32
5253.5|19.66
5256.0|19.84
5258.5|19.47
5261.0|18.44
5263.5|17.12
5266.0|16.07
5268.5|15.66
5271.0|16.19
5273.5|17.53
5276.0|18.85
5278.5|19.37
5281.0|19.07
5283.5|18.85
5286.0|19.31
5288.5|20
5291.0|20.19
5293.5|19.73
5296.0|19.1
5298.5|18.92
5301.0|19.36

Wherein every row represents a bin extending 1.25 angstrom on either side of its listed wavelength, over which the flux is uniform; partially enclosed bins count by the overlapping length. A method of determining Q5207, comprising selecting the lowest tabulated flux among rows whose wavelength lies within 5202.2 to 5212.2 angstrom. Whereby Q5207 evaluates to 14.43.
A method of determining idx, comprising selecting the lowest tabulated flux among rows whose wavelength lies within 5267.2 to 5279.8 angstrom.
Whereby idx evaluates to 15.66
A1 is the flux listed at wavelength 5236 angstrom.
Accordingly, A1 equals 19.13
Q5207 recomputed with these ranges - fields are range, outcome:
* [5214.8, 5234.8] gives 17.45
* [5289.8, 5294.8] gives 19.73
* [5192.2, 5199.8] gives 15.71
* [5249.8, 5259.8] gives 19.32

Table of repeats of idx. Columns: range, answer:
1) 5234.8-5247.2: 19.13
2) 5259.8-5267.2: 16.07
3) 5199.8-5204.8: 15.37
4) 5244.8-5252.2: 19.21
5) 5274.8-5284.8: 18.85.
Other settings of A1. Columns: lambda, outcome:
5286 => 19.31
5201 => 16.28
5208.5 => 14.43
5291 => 20.19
